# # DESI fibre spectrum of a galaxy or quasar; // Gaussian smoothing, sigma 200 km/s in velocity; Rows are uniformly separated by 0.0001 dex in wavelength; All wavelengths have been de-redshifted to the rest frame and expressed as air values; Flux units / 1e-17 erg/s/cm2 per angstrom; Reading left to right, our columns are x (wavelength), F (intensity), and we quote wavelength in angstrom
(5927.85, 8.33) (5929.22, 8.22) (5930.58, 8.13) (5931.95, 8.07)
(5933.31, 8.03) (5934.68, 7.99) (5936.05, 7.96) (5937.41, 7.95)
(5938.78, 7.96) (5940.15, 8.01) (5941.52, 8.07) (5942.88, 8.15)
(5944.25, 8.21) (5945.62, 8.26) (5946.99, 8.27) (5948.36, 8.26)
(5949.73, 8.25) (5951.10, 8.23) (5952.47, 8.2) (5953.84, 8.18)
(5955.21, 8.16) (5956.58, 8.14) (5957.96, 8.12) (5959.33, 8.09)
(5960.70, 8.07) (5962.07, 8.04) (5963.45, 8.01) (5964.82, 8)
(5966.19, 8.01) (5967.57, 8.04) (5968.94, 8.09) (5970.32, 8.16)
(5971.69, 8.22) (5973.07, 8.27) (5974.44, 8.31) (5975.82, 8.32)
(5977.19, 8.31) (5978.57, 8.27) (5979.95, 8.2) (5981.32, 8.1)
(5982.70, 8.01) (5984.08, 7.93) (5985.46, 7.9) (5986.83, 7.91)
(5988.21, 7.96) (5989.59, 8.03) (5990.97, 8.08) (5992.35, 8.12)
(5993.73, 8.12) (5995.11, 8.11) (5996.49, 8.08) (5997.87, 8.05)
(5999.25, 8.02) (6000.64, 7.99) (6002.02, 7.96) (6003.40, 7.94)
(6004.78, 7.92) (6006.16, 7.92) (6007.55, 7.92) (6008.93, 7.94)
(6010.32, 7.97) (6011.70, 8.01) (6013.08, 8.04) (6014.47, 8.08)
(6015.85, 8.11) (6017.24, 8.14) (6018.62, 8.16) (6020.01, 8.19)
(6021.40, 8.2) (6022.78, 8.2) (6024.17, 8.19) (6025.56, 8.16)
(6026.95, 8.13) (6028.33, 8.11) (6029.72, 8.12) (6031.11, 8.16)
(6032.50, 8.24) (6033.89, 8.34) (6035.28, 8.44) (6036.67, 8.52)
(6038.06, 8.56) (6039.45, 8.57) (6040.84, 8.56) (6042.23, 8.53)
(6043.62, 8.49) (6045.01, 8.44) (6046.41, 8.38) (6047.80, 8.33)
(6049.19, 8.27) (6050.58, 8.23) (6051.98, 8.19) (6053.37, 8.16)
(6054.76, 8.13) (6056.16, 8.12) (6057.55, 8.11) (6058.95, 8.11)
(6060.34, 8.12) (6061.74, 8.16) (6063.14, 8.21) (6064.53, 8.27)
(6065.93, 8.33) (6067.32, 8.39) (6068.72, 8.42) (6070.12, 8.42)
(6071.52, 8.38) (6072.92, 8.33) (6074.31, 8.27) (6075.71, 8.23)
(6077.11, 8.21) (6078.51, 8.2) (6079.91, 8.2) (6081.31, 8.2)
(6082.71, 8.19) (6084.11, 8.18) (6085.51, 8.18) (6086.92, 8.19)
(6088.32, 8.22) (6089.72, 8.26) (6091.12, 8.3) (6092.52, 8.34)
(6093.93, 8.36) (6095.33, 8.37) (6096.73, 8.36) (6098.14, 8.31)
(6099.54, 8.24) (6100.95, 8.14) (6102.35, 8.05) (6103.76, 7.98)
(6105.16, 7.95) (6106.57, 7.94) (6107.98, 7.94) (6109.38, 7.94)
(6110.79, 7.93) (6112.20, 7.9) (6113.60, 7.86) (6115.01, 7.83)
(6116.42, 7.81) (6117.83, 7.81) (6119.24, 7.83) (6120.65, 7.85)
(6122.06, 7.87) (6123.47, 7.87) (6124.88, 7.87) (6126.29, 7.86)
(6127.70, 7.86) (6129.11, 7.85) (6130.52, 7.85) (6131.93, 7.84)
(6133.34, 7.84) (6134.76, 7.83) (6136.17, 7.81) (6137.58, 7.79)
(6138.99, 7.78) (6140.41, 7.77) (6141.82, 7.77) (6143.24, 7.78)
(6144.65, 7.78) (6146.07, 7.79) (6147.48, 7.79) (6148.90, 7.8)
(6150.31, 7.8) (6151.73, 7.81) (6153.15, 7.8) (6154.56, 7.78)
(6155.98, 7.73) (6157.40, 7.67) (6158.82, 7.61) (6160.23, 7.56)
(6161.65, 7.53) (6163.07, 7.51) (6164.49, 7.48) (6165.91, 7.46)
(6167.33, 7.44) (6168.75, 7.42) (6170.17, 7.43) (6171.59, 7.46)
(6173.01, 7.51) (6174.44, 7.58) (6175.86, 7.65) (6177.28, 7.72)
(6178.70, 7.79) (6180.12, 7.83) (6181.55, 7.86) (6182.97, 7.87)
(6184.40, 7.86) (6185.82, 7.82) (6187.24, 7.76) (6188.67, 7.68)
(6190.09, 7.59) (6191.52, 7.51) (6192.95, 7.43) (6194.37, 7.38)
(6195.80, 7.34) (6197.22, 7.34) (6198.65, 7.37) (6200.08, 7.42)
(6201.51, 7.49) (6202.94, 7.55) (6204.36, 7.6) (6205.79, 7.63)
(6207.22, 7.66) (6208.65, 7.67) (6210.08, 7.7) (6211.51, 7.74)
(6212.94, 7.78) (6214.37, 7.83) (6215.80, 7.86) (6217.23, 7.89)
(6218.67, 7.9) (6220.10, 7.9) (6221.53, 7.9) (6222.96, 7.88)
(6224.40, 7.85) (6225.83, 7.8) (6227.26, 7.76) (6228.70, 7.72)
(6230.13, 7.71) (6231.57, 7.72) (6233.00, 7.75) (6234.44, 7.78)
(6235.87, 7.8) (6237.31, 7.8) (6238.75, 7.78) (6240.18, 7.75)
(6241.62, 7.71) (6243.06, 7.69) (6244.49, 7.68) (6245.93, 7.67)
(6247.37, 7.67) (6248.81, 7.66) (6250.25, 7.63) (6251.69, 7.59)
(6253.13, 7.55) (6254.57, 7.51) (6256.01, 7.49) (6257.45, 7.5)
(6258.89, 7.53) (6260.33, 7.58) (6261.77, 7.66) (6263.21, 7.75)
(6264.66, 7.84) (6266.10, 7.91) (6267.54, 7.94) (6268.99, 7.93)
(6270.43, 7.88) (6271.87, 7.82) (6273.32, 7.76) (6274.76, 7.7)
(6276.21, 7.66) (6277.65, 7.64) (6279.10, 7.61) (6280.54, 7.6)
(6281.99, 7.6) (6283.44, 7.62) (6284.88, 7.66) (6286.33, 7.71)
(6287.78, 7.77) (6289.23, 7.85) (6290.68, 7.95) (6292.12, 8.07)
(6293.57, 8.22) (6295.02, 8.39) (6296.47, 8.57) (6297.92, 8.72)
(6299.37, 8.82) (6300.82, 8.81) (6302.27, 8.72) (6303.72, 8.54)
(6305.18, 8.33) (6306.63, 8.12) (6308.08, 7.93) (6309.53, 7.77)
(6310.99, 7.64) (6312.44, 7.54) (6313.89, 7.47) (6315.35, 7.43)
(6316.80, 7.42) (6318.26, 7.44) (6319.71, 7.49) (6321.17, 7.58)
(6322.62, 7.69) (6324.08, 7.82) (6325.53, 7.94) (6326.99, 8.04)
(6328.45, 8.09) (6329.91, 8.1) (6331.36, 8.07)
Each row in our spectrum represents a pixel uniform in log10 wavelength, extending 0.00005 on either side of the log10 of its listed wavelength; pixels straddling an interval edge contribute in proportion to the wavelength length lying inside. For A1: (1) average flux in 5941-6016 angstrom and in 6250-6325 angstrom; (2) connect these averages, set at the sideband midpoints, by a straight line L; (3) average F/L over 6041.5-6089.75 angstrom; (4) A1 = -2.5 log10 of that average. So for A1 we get -0.03 mag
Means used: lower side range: 8.09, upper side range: 7.84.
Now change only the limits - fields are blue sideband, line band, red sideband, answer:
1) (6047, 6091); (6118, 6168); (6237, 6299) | 0.04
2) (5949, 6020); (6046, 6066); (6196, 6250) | -0.03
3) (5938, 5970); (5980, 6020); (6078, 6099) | 0.02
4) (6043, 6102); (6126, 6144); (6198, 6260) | 0.03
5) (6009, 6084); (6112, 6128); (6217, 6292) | 0.03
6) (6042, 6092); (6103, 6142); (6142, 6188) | 0.01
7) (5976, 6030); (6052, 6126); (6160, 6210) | -0.04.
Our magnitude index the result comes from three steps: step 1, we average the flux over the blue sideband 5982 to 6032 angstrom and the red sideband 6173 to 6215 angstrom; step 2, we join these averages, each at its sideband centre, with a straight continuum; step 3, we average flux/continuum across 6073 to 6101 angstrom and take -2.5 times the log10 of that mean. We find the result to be -0.051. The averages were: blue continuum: 8.05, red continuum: 7.63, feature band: 8.25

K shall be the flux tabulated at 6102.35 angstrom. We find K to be 8.05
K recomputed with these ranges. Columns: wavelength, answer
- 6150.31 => 7.8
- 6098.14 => 8.31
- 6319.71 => 7.49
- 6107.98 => 7.94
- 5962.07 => 8.04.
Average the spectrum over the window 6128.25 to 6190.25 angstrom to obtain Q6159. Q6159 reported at 7.71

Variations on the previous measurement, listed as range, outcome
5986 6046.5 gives 8.16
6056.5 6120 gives 8.15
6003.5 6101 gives 8.23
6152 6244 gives 7.67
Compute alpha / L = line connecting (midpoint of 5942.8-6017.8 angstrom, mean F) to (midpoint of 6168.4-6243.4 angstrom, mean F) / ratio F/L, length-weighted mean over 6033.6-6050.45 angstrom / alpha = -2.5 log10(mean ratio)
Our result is -0.06 mag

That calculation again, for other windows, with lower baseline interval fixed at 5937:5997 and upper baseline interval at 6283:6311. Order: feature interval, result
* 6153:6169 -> 0.08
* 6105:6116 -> 0.03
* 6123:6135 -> 0.04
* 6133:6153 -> 0.05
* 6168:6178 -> 0.09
